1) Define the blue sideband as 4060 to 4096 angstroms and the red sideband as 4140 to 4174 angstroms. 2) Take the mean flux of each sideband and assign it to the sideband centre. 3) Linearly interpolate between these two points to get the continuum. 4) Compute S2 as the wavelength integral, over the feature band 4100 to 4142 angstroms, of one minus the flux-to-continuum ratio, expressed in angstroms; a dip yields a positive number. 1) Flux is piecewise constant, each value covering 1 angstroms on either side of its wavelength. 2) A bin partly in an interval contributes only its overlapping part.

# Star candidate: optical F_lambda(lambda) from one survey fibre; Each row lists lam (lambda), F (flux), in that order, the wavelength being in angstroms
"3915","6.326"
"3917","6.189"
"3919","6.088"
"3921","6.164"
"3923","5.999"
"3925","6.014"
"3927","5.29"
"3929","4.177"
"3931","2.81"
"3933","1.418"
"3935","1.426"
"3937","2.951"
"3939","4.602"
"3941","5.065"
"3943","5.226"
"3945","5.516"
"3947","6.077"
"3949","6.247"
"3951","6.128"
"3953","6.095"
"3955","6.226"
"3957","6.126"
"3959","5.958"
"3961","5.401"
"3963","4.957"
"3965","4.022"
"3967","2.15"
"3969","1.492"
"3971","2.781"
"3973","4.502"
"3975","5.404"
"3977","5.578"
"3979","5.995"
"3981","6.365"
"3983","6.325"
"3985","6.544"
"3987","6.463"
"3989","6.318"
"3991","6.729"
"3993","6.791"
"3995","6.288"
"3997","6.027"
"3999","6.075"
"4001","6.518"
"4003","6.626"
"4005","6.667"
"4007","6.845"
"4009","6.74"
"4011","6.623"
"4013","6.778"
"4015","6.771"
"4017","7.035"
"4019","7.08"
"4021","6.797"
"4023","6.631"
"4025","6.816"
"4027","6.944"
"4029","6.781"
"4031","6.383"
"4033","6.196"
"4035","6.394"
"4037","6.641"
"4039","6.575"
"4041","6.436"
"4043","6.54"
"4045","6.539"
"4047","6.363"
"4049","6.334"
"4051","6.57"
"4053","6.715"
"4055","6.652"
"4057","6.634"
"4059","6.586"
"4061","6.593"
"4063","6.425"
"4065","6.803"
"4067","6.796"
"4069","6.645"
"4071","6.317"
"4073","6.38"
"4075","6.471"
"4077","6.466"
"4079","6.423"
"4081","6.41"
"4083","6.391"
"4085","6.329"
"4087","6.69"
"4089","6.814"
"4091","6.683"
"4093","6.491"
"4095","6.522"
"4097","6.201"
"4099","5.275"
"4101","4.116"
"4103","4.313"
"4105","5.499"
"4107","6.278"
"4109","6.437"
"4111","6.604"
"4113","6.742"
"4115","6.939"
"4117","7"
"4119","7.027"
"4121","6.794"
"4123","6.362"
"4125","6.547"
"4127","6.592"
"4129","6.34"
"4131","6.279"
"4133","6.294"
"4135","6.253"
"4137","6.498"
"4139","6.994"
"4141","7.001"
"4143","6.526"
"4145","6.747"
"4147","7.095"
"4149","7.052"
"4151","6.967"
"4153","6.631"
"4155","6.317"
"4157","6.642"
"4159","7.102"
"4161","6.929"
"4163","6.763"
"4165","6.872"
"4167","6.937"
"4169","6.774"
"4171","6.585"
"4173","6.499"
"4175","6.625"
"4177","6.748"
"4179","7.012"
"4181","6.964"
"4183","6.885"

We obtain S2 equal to 2.2 angstroms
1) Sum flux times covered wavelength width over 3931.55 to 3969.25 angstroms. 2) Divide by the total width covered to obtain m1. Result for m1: 4.62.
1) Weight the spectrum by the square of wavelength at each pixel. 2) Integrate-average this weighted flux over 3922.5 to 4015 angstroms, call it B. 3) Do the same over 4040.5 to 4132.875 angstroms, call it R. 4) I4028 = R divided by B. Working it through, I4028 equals 1.3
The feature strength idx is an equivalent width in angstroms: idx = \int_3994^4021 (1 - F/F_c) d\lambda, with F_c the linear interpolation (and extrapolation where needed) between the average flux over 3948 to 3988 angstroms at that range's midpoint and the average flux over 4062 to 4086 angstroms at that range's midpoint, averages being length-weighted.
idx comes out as -4.36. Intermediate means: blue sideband 5.24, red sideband 6.49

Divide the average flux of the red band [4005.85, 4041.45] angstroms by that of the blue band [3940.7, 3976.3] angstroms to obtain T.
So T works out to 1.35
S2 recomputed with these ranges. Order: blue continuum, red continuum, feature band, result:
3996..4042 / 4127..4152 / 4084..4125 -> 2.42 angstroms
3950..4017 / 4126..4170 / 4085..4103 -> 1.10 angstroms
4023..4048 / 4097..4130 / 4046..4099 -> -1.06 angstroms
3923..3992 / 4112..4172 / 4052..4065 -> -1.51 angstroms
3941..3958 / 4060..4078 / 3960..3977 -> 5.84 angstroms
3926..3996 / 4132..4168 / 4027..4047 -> -2.80 angstroms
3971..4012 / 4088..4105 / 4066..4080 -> -1.49 angstroms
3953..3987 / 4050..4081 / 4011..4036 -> -3.46 angstroms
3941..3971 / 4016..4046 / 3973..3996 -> -2.12 angstroms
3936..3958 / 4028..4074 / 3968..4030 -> -1.51 angstroms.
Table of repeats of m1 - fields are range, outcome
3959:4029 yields 5.93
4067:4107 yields 6.15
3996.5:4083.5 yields 6.58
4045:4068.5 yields 6.59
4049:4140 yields 6.4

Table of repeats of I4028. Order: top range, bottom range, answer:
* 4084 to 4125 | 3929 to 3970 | 1.51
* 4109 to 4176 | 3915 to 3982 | 1.51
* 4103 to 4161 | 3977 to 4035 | 1.07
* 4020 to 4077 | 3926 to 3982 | 1.48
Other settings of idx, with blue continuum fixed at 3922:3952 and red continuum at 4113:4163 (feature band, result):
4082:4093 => -0.70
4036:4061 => -3.40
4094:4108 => 1.90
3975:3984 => -1.69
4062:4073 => -1.13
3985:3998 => -3.21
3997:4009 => -2.79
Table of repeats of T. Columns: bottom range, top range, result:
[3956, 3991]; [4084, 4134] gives 1.23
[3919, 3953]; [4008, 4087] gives 1.38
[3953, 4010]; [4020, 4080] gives 1.16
